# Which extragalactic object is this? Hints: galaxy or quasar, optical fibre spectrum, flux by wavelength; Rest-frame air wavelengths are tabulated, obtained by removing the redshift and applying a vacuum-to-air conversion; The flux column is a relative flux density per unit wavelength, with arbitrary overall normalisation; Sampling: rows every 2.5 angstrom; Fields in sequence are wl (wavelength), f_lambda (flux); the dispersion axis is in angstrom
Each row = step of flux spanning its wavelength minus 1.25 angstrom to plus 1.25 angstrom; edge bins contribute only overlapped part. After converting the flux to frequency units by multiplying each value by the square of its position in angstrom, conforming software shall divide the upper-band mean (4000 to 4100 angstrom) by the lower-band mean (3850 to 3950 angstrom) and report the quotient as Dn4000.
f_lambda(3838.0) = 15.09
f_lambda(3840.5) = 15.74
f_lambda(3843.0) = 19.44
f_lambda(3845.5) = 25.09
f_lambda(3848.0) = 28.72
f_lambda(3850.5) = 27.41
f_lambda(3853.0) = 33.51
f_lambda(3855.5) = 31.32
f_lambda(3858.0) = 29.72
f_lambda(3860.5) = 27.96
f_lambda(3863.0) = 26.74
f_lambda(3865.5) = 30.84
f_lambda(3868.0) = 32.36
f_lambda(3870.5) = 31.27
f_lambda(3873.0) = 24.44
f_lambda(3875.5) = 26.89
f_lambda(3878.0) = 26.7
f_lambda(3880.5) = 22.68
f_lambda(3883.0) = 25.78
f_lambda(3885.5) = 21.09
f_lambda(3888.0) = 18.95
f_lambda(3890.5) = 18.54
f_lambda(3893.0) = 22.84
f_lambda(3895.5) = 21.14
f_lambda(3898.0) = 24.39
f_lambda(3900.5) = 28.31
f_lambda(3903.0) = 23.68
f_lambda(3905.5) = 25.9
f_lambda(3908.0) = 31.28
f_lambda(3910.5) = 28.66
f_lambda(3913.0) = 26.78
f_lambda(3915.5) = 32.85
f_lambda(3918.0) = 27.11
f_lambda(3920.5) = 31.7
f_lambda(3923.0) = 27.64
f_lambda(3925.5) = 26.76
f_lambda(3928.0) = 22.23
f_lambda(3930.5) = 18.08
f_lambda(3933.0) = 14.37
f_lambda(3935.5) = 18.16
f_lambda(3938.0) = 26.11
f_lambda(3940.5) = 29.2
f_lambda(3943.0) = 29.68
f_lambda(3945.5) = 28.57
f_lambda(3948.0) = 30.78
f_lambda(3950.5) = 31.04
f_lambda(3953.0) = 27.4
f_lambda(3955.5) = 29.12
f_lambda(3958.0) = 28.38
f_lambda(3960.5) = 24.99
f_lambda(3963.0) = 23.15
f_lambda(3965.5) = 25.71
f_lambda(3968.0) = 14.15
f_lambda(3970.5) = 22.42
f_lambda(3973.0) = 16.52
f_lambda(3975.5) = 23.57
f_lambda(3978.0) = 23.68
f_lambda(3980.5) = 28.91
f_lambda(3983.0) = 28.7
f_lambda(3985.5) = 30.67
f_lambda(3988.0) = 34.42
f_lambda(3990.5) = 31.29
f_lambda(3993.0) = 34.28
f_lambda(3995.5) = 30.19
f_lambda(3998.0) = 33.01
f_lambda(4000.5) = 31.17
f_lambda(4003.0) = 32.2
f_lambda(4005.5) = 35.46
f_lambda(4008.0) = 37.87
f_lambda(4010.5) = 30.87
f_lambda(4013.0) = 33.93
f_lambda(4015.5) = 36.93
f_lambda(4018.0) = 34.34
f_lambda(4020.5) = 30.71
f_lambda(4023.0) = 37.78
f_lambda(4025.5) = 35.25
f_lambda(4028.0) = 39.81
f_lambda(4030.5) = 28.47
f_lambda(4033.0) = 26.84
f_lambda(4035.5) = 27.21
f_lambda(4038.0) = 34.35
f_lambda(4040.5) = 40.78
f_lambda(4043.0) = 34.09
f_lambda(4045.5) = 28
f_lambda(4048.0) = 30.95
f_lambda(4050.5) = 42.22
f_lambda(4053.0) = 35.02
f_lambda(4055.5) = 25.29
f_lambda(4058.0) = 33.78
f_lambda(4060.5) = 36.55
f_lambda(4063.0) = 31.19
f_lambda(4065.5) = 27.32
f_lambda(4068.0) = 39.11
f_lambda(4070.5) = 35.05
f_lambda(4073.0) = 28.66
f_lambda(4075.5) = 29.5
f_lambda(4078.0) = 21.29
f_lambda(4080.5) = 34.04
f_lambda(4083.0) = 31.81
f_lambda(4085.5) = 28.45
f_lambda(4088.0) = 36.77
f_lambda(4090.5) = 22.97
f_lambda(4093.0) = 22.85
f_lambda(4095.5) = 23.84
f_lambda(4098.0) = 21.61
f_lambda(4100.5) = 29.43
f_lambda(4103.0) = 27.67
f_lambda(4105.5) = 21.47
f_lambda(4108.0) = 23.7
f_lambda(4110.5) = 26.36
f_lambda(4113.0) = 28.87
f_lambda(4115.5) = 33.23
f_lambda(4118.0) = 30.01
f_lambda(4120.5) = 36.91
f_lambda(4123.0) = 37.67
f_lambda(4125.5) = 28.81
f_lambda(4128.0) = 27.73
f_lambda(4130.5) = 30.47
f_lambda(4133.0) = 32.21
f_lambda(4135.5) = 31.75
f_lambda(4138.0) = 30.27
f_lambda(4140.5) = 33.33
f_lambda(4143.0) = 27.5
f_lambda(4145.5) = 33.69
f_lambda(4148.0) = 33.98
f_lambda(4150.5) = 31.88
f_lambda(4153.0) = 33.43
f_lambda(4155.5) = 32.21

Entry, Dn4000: 1.3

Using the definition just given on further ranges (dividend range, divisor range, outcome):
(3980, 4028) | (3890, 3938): 1.40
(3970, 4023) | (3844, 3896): 1.25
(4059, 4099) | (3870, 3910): 1.32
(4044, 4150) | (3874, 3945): 1.33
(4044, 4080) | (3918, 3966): 1.30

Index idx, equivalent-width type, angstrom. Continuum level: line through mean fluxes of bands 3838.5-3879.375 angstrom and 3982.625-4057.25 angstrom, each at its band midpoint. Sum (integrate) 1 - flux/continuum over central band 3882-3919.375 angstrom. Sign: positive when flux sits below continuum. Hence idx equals 4.6 angstrom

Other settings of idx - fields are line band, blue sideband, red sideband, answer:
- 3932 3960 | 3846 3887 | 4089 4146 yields 1.5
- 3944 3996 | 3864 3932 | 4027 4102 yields 1.9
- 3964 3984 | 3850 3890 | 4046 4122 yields 3.9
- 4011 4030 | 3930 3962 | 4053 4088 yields -3.8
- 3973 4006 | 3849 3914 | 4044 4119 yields -2.1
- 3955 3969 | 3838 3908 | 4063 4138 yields 1.5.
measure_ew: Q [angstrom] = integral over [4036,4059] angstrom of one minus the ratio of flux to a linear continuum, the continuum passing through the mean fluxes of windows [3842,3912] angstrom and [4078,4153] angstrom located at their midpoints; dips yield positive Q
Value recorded -4.0 angstrom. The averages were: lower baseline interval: 26.3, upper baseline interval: 29.6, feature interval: 33.6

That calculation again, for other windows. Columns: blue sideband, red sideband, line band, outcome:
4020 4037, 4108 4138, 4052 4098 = 2.54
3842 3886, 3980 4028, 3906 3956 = 5.65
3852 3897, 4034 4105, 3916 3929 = -0.11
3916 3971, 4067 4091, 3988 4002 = -2.38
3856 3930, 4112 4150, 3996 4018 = -3.70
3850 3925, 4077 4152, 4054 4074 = -2.32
